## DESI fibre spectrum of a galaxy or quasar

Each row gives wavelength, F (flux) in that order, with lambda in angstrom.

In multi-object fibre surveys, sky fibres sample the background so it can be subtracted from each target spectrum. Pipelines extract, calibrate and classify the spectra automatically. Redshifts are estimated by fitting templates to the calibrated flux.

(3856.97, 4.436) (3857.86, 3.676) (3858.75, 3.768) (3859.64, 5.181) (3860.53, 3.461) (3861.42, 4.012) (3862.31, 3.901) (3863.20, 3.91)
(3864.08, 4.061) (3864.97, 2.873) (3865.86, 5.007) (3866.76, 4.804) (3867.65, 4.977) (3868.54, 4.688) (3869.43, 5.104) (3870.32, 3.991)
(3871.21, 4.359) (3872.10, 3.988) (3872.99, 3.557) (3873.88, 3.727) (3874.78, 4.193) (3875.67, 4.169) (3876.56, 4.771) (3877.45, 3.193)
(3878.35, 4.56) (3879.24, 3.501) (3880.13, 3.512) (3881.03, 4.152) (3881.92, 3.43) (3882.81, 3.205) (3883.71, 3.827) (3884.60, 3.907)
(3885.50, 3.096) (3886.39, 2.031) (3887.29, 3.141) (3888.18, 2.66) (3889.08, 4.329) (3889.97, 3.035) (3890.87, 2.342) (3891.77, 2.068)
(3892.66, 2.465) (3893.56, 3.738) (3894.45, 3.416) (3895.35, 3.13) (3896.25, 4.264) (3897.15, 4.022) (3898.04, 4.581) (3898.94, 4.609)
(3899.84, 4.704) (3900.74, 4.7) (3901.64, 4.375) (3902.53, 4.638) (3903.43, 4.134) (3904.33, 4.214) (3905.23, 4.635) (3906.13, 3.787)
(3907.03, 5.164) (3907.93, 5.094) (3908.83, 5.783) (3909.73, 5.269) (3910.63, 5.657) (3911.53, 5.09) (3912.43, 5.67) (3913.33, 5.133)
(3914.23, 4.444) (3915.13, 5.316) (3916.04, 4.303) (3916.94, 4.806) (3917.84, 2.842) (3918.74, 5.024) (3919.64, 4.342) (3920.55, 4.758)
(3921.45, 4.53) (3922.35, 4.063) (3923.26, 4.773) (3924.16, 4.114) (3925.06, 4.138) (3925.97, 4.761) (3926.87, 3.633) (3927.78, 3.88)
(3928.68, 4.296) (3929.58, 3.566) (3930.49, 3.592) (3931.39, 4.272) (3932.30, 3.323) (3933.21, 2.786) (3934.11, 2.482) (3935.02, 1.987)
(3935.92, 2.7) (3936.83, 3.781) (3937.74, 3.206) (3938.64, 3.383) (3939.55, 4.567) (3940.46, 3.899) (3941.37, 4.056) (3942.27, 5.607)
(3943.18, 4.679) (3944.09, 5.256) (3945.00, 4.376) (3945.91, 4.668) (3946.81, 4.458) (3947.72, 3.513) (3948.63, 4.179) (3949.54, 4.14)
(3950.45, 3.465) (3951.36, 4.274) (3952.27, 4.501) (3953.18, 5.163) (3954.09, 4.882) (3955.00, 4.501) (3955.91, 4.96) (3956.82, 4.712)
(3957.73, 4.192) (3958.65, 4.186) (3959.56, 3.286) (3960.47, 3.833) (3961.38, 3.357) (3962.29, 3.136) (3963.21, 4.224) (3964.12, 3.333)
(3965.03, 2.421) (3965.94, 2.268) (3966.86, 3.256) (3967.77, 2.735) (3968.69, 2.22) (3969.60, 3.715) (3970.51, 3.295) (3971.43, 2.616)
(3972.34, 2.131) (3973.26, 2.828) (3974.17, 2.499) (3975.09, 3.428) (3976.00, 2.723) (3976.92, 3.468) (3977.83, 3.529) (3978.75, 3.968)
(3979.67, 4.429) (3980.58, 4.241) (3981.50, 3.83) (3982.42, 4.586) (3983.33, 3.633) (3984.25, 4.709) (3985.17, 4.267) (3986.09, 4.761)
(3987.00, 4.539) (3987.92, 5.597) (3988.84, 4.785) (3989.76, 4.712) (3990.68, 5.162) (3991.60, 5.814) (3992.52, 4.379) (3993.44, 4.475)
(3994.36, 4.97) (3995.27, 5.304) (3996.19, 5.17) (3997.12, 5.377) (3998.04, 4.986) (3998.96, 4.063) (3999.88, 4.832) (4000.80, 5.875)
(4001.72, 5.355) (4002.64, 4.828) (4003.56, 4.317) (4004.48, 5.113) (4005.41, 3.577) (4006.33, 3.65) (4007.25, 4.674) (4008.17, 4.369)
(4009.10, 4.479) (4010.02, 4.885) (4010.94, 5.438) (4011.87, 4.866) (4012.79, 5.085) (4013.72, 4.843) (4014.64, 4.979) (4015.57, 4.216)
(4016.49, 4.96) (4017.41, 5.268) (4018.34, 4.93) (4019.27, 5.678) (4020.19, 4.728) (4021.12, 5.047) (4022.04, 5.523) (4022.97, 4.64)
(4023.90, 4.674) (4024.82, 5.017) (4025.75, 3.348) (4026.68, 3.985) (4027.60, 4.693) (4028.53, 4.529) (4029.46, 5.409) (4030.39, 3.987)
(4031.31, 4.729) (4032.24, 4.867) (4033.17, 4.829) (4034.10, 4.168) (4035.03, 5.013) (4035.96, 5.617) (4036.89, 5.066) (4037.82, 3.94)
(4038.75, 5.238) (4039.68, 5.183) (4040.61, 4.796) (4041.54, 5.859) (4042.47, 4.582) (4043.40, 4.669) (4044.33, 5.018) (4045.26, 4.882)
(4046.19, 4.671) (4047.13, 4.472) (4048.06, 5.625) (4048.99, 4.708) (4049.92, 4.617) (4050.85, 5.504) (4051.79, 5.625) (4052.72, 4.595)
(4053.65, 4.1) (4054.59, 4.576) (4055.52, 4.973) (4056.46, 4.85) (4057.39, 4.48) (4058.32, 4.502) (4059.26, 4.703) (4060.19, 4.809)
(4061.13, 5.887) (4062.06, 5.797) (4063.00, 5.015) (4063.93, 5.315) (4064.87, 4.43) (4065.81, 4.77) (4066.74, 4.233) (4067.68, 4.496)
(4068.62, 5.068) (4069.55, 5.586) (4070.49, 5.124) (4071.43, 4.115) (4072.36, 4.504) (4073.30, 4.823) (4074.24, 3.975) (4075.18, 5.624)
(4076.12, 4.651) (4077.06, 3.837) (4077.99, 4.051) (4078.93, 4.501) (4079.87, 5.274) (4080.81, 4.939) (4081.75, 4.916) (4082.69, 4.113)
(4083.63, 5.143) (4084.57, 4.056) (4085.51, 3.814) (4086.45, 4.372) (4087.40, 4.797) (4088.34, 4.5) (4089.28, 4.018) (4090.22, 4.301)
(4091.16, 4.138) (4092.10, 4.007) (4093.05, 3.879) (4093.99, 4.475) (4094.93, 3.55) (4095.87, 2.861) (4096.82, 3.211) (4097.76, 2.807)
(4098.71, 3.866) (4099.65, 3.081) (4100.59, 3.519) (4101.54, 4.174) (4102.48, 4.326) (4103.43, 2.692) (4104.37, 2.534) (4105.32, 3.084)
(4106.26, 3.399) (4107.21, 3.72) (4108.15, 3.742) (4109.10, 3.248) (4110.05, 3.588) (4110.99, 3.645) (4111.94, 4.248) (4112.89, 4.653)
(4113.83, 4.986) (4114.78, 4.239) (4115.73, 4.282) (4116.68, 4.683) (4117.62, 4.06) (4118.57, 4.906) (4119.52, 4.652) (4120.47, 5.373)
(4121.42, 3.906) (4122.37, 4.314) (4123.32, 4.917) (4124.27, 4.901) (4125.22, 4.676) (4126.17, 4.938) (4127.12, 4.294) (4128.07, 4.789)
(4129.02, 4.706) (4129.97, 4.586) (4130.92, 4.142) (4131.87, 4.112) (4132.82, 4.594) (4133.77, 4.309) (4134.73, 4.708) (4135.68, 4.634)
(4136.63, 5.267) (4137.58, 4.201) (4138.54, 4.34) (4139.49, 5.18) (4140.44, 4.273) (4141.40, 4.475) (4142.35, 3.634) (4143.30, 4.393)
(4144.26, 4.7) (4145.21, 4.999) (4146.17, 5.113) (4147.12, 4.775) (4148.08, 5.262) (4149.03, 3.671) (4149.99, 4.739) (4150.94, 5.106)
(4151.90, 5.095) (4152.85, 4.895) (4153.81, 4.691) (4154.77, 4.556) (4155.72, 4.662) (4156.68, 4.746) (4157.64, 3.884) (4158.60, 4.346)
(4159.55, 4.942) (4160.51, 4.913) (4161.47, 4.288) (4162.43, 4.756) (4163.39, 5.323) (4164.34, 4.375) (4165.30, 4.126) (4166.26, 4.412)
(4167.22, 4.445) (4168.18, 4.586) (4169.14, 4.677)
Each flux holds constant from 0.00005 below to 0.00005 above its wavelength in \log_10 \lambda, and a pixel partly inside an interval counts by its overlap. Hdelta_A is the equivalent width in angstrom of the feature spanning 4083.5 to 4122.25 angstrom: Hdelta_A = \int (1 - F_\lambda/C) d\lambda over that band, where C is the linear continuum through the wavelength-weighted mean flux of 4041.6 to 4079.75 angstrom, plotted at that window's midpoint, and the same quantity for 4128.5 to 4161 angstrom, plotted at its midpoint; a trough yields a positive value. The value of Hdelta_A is 6.2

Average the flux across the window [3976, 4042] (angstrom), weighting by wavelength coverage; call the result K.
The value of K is 4.72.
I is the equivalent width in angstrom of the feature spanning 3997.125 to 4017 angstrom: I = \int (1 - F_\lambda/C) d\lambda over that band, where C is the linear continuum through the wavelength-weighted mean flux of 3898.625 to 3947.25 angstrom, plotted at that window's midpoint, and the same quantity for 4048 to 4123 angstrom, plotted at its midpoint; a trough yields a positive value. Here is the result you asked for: -1.87 angstrom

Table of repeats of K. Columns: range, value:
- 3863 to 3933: 4.12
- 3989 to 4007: 4.84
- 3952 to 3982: 3.57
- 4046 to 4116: 4.35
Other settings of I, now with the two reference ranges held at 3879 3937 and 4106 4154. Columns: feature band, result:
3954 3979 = 4.4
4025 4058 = -3.8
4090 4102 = 2.0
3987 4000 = -2.4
